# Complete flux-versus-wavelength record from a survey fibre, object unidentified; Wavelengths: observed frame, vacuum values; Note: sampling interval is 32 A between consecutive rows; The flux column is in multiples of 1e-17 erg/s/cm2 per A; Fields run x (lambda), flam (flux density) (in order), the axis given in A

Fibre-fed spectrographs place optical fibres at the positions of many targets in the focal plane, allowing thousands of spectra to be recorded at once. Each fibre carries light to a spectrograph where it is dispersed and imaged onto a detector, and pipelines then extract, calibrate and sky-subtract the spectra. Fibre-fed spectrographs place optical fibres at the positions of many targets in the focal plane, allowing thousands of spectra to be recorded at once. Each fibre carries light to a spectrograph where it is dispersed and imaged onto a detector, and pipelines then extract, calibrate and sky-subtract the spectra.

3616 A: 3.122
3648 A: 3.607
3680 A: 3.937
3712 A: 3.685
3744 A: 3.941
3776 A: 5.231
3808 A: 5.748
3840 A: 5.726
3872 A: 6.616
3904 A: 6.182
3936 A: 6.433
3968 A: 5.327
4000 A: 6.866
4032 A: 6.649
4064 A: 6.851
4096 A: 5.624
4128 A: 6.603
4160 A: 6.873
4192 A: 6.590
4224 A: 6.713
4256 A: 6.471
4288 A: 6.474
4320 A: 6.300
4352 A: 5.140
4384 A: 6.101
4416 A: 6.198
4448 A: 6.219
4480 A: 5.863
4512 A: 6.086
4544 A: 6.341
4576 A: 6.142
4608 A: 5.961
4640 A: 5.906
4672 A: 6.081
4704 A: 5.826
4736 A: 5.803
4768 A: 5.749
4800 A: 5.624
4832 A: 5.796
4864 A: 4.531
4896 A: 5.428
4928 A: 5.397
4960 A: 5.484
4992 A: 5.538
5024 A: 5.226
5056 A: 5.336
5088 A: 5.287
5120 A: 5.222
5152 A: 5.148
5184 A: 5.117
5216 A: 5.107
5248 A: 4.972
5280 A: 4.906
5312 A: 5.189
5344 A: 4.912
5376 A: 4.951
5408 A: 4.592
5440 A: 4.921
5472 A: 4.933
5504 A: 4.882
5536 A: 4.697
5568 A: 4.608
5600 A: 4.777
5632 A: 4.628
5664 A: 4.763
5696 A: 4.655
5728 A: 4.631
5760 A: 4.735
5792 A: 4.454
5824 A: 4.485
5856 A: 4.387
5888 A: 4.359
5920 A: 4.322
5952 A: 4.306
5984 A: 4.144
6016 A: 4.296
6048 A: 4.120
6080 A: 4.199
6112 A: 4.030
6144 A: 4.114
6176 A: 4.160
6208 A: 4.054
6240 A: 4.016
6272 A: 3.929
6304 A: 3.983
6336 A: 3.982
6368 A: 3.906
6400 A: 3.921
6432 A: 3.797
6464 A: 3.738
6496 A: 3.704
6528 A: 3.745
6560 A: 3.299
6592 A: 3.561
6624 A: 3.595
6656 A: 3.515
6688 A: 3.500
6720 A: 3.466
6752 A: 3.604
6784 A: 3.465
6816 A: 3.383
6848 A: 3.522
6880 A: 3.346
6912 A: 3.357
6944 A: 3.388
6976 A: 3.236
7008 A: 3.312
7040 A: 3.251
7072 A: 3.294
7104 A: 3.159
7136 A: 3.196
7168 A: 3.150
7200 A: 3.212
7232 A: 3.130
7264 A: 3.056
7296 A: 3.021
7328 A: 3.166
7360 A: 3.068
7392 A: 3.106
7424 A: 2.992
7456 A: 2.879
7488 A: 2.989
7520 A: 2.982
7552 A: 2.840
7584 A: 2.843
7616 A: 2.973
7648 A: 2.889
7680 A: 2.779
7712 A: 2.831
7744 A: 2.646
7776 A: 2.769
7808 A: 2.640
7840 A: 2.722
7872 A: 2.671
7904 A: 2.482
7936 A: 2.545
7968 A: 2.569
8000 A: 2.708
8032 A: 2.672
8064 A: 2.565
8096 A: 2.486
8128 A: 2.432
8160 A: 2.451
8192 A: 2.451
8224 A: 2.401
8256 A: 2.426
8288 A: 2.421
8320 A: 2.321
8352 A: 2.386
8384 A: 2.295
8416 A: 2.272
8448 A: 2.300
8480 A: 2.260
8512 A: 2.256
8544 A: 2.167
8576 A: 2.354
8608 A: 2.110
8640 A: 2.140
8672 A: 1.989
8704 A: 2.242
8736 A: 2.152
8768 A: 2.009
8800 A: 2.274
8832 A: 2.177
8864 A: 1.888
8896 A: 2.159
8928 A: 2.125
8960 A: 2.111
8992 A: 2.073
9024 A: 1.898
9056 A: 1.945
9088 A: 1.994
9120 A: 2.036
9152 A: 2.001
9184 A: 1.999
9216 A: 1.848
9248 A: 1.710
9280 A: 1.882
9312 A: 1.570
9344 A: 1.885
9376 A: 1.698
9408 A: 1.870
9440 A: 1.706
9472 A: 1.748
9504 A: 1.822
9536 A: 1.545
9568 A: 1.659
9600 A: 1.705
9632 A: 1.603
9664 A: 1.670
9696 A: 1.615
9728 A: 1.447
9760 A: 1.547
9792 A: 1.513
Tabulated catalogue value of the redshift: 0.000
